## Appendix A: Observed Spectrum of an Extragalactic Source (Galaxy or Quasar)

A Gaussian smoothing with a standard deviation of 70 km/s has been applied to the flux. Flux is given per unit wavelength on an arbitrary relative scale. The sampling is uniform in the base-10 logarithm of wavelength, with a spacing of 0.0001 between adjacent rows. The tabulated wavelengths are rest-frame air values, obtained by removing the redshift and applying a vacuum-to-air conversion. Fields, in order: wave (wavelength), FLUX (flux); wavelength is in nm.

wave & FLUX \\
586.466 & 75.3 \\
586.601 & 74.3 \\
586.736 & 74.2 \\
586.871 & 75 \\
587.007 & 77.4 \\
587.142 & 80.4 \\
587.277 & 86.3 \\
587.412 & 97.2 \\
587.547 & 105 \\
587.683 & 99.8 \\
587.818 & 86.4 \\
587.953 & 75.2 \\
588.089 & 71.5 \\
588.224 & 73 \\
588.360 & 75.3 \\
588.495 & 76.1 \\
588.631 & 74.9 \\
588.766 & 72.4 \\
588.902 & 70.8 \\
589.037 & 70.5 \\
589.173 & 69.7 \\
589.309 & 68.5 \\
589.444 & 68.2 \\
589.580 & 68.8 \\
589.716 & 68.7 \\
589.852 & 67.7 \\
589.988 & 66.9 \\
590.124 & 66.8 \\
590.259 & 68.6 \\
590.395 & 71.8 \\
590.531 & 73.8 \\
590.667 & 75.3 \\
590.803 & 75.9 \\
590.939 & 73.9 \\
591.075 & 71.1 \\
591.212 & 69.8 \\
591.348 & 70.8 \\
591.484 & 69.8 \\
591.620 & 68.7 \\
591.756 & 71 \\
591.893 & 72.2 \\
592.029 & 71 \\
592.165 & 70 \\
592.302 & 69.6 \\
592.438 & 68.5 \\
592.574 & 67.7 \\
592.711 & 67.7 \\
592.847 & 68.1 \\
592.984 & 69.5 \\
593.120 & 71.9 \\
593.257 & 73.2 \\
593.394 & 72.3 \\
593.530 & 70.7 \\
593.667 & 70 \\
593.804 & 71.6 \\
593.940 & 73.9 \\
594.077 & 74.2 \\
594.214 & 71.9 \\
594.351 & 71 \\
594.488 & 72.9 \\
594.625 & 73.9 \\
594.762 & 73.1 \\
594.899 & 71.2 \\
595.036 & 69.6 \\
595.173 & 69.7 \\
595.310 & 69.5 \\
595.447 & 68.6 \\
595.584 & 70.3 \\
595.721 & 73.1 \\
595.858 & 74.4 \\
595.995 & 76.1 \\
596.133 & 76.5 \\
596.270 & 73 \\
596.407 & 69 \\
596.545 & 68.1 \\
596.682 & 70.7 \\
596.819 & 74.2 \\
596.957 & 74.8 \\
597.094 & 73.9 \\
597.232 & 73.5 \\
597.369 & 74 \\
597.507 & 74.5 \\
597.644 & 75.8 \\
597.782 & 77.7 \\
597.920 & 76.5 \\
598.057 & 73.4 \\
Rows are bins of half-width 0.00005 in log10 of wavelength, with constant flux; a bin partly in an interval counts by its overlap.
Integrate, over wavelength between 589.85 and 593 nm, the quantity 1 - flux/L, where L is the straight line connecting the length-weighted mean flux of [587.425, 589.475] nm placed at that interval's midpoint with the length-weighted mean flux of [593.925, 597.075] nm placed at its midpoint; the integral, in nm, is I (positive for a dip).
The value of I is 0.21 nm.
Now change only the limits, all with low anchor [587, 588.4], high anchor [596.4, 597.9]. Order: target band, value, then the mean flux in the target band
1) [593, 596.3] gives 0.19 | 72.1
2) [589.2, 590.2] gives 0.17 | 68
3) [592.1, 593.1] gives 0.13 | 68.9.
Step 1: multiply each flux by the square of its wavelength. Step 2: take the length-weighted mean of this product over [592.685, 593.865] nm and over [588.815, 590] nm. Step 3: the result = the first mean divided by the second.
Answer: 1.04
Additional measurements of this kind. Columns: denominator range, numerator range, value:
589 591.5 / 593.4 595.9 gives 1.03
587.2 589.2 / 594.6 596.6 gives 0.91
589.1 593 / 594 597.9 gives 1.06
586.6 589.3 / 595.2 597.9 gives 0.95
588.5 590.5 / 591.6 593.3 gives 1.01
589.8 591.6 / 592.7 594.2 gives 1.02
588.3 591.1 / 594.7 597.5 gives 1.04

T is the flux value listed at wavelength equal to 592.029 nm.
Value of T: 71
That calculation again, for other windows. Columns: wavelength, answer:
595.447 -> 68.6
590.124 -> 66.8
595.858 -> 74.4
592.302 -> 69.6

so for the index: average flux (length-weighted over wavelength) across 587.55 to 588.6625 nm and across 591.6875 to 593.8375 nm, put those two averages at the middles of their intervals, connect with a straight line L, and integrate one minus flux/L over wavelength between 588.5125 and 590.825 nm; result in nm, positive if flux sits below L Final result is 0.20 nm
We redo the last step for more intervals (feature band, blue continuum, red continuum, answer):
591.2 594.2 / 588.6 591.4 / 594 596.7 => 0.028 nm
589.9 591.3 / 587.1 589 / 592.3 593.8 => 0.080 nm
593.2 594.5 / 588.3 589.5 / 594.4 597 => -0.003 nm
